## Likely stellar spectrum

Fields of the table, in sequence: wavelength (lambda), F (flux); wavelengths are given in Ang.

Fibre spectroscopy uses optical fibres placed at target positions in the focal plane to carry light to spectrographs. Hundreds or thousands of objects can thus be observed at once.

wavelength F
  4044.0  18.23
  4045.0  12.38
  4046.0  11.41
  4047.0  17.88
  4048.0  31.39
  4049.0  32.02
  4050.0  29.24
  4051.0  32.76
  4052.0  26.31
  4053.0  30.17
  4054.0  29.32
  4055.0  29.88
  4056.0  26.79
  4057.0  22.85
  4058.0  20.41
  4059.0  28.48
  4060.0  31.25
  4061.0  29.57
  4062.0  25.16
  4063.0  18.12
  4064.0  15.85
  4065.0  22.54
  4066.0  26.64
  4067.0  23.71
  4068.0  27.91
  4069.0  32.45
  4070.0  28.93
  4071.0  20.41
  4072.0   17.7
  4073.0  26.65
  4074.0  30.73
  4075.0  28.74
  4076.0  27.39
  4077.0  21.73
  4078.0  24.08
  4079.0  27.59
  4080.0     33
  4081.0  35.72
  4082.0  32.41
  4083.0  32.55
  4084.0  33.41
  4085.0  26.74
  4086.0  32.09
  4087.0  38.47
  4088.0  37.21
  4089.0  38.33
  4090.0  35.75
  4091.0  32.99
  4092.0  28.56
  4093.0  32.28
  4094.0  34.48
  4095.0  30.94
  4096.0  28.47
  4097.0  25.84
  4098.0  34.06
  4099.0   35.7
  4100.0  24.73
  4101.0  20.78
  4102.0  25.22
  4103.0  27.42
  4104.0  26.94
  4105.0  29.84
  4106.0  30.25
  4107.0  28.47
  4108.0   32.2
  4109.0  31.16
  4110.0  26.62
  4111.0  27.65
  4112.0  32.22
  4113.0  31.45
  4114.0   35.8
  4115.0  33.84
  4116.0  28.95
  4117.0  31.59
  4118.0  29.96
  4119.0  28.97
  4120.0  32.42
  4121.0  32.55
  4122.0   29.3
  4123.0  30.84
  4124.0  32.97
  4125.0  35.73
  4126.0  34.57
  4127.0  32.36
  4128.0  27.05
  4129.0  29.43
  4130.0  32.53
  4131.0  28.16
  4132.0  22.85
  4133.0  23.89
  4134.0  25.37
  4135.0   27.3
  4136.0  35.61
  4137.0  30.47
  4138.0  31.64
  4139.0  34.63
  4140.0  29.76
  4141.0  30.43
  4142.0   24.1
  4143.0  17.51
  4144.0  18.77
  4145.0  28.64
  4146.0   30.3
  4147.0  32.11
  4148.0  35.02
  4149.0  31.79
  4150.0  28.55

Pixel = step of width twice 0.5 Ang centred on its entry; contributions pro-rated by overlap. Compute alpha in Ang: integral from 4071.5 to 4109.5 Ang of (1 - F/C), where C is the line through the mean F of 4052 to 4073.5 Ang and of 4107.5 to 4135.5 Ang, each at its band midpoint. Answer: -3.1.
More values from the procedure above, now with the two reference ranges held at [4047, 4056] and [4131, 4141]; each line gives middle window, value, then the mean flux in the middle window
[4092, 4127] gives -1.54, 30.4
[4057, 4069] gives 1.83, 24.8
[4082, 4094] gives -1.77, 33.5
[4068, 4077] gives 0.86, 26.4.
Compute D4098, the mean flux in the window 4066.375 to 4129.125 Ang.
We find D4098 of 30.1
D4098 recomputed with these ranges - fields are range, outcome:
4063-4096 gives 29.1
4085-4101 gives 32.1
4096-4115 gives 29.3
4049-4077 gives 26.3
